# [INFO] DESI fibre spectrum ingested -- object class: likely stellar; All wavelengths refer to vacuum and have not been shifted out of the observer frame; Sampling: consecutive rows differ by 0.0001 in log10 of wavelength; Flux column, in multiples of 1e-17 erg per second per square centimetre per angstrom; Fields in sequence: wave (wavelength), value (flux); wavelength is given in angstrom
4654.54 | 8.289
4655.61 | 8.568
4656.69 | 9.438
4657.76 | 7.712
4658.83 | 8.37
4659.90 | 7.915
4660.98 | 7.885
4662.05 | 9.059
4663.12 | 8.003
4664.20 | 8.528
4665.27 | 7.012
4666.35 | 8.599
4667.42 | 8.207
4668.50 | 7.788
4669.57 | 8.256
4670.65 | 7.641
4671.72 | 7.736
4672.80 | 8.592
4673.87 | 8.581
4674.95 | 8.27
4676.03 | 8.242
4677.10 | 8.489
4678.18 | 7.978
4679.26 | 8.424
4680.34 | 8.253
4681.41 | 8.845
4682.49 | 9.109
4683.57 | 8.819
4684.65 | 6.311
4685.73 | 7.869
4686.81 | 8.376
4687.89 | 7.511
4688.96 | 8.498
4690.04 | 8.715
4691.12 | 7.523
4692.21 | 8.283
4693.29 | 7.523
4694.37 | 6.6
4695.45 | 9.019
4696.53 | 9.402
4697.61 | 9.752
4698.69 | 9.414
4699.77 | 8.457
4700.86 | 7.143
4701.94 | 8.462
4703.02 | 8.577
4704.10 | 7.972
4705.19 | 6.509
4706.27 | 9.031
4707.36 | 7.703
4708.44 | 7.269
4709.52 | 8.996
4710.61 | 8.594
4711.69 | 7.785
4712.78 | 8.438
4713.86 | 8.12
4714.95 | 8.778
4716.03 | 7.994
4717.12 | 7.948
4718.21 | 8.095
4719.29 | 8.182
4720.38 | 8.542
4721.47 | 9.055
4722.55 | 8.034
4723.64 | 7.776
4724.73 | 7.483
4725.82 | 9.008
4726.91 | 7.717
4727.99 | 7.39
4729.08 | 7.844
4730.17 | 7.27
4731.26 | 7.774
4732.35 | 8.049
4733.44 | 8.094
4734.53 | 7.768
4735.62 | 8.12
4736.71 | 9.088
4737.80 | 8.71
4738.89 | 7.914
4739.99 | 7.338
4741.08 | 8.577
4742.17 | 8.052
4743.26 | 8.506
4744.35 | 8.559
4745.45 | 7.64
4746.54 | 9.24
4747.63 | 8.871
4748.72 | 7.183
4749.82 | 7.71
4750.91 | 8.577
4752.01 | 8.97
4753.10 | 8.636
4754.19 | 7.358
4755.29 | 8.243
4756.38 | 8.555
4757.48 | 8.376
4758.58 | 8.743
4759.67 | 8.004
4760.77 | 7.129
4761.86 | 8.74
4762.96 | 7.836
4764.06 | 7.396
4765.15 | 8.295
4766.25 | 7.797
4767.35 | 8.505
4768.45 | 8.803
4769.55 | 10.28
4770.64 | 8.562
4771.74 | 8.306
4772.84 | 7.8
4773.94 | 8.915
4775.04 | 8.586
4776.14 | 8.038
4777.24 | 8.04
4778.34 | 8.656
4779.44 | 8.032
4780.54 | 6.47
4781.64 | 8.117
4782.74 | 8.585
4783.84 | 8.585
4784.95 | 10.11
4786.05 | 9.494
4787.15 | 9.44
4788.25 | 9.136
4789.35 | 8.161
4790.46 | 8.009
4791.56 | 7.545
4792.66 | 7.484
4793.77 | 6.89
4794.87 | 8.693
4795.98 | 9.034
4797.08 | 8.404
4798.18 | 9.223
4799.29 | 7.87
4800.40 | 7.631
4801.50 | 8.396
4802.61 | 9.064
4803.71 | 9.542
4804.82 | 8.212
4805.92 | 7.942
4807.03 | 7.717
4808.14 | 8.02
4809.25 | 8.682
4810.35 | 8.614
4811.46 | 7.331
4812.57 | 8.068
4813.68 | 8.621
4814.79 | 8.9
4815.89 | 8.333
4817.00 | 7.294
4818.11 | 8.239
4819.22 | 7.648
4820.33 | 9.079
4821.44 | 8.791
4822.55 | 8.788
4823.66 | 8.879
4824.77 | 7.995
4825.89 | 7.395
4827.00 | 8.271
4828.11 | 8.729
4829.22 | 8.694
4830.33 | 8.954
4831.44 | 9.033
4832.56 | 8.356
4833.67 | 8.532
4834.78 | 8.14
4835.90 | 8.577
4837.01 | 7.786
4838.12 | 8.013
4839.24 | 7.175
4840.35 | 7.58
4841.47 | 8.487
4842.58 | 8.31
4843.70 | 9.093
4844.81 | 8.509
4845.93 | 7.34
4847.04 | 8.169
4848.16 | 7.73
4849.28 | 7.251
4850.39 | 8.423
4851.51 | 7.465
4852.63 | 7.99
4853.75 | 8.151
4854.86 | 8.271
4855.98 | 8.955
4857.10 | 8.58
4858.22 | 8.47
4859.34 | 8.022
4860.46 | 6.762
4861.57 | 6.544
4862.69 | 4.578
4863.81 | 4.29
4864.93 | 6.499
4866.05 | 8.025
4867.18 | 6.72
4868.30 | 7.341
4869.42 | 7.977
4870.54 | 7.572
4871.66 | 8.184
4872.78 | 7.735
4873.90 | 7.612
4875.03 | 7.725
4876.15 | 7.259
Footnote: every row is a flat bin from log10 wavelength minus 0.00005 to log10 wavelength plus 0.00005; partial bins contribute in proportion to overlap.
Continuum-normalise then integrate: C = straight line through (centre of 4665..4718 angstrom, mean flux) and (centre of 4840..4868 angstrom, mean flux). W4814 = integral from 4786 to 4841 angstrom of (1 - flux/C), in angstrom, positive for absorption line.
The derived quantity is -4.0 angstrom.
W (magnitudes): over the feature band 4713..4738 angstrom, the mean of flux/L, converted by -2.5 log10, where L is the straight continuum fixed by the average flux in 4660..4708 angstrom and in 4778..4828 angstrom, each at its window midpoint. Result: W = 0.02 mag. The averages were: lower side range 8.2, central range 8.12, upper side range 8.34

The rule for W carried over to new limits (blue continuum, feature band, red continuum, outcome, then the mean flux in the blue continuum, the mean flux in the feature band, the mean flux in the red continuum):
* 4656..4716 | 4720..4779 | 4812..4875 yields -0.02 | 8.22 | 8.23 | 7.94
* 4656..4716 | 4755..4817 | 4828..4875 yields -0.05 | 8.22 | 8.35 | 7.81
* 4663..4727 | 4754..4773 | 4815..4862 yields -0.01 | 8.2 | 8.29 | 8.17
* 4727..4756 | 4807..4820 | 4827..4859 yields 0.01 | 8.13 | 8.16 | 8.24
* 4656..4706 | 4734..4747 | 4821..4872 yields -0.02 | 8.22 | 8.29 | 7.89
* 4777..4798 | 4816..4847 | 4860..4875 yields -0.10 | 8.38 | 8.28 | 6.94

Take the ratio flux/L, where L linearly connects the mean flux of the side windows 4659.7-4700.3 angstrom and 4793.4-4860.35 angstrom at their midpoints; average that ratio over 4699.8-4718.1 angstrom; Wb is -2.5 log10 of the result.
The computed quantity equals 0.02 mag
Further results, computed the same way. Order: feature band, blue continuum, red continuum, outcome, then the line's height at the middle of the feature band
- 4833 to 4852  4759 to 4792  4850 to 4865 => -0.07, 7.56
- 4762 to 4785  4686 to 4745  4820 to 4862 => -0.02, 8.18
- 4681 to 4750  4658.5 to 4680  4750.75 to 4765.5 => 0.00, 8.19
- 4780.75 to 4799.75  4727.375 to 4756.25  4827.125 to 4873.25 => -0.06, 8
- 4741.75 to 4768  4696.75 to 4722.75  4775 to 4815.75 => 0.02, 8.33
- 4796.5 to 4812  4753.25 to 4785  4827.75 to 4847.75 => -0.01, 8.29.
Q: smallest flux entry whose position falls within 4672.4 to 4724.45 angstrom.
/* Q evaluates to 6.311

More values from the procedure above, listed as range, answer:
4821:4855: 7.175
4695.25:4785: 6.47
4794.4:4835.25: 7.294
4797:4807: 7.631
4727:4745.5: 7.27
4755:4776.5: 7.129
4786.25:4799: 6.89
